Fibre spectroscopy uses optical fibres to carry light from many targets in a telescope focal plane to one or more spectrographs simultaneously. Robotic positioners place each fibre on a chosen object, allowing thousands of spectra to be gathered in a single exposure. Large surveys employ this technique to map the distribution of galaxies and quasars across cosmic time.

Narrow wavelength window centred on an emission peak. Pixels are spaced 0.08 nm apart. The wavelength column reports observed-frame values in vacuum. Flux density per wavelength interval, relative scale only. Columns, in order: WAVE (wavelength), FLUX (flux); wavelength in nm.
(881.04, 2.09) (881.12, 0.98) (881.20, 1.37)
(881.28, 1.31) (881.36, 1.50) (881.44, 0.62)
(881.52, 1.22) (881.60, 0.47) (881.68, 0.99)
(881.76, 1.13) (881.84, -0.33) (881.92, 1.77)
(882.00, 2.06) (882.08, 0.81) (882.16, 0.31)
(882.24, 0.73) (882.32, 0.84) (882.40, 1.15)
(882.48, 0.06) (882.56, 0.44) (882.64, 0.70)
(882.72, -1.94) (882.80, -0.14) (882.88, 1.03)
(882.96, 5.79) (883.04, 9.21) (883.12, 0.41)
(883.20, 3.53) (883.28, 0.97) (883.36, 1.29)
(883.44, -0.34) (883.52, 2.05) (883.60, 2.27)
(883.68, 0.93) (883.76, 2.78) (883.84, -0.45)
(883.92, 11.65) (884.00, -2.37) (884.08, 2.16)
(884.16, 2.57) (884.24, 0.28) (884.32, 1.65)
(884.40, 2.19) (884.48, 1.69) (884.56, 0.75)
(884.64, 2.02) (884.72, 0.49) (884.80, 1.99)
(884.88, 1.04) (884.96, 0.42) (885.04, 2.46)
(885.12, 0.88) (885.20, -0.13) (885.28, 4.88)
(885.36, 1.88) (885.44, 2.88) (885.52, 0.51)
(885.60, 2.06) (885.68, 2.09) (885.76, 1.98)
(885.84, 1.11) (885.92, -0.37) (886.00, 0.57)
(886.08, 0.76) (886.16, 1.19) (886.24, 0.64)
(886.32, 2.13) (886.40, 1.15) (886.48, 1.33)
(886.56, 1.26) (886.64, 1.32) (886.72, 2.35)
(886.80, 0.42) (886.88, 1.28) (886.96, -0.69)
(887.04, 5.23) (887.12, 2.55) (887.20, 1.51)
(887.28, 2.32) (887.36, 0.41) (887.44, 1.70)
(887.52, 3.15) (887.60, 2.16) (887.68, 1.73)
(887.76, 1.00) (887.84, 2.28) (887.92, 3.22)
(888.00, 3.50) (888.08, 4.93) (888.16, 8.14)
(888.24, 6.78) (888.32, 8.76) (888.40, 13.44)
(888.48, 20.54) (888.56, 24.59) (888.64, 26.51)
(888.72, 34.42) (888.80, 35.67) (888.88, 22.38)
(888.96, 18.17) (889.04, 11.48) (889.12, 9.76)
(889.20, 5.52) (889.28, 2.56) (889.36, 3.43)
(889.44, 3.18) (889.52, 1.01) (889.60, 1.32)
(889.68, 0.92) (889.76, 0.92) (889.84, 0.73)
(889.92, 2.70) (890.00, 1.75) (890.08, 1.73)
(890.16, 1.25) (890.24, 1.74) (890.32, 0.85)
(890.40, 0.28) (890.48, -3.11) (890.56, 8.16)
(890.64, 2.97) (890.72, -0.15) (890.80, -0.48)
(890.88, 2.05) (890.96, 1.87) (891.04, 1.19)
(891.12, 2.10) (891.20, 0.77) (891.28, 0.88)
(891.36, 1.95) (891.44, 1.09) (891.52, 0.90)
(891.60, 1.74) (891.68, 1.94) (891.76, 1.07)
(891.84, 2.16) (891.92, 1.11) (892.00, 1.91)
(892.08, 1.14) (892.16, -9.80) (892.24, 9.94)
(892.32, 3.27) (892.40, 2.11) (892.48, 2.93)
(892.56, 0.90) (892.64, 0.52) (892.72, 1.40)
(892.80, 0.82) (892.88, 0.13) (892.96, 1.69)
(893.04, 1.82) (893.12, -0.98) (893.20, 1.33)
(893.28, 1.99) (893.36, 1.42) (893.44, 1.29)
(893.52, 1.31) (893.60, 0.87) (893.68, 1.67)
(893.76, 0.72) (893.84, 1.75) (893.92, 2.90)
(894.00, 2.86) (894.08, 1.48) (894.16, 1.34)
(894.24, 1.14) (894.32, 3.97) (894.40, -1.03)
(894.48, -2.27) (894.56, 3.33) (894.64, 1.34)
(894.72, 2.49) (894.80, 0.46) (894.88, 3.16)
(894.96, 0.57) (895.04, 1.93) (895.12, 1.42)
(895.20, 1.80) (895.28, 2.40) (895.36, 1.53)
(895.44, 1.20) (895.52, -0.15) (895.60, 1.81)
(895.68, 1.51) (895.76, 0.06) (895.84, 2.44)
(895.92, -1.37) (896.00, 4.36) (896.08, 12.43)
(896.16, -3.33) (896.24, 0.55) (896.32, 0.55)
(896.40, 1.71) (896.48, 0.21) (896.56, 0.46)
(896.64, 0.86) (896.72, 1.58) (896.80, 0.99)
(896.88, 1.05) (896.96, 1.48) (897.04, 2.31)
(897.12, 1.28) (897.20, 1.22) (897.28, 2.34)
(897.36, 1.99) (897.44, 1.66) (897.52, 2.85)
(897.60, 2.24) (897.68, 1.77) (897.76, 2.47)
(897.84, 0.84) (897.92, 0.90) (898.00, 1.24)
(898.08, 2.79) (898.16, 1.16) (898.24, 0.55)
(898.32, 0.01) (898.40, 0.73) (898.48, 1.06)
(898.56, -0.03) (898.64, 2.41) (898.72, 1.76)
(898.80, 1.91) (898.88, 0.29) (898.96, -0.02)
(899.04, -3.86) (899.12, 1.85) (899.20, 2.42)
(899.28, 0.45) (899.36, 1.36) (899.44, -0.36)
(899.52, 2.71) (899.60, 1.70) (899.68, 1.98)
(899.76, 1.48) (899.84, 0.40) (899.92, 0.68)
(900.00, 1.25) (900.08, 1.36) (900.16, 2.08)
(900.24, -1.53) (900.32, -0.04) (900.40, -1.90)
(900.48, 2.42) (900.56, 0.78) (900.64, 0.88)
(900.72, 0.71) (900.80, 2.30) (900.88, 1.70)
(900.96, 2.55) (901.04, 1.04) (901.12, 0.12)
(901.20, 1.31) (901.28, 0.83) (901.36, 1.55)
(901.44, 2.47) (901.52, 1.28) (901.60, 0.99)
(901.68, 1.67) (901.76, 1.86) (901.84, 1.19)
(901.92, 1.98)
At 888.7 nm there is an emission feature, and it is [O III] 5007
